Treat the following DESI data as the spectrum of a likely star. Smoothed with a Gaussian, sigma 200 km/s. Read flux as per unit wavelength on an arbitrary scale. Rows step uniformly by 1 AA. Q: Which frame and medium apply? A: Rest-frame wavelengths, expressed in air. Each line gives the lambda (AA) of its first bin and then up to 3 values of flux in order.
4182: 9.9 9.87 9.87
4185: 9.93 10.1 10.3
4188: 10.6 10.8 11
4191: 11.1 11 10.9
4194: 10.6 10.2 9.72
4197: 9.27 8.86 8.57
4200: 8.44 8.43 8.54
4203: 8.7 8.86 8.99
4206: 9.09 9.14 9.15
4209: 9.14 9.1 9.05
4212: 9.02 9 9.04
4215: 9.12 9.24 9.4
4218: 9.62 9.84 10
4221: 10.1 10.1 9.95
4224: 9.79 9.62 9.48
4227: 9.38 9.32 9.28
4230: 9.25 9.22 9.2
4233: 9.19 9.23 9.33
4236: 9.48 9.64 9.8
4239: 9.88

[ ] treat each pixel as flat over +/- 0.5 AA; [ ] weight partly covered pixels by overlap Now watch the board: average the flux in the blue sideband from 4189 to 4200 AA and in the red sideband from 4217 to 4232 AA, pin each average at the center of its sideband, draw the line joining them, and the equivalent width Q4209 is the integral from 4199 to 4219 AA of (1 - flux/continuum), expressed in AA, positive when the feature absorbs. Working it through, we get 1.7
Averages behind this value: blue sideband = 10.1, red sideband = 9.62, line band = 9.01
